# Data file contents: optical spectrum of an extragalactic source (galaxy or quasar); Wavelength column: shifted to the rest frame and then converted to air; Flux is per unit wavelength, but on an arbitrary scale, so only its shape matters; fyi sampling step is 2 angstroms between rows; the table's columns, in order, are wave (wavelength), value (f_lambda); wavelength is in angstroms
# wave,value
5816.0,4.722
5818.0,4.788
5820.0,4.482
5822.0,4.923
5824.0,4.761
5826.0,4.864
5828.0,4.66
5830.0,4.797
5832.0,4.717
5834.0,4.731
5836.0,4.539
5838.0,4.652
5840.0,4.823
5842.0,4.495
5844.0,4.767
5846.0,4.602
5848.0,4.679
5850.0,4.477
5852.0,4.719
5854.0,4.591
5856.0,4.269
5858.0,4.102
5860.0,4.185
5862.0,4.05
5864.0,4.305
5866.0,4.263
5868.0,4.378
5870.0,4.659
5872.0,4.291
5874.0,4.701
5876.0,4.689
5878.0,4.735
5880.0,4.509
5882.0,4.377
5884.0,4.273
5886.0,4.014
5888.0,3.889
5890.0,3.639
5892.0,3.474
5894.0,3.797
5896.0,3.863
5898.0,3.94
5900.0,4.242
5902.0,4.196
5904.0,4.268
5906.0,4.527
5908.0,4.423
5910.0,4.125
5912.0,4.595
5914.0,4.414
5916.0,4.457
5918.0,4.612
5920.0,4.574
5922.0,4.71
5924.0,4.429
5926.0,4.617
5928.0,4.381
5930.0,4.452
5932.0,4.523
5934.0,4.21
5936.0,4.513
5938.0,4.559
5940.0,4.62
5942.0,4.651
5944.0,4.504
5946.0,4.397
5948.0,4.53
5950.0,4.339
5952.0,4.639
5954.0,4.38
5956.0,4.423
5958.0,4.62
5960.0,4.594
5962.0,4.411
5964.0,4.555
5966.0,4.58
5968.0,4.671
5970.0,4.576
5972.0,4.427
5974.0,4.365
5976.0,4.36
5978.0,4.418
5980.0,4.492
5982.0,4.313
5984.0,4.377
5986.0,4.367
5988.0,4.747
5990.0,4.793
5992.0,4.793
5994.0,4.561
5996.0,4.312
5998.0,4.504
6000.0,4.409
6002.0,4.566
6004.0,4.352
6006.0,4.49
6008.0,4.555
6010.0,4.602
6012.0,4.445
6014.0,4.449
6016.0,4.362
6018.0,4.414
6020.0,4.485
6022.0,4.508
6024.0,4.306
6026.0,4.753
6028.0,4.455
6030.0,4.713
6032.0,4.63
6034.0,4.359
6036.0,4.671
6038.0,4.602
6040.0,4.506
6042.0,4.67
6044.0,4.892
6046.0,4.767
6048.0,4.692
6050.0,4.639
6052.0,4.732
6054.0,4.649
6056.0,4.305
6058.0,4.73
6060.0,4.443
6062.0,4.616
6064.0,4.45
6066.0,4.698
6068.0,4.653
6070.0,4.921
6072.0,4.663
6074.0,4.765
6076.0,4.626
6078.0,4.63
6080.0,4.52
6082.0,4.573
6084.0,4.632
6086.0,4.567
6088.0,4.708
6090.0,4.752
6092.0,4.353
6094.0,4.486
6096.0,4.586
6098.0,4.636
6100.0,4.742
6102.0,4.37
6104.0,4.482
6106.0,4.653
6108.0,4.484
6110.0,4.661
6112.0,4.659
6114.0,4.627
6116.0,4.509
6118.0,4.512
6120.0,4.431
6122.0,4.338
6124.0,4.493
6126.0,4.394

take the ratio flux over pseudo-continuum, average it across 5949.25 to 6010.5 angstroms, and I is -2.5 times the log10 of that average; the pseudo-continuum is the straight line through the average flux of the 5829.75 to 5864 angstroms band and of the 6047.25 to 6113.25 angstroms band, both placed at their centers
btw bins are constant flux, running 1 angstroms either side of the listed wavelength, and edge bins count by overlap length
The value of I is 0.02 mag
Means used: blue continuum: 4.53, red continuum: 4.61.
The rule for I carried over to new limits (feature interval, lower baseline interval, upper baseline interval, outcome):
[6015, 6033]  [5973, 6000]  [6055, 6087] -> 0.01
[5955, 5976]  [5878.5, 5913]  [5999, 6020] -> -0.04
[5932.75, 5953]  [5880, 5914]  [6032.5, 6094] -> -0.06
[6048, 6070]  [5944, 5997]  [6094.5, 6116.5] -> -0.01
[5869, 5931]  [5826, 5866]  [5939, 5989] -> 0.05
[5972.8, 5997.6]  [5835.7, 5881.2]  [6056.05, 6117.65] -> 0.02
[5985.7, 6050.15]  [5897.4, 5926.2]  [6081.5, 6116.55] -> -0.01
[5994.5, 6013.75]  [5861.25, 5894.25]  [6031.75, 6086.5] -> 0.01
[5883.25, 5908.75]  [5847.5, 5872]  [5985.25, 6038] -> 0.10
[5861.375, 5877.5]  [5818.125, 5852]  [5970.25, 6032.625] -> 0.05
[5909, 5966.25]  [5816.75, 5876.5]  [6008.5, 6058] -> 0.02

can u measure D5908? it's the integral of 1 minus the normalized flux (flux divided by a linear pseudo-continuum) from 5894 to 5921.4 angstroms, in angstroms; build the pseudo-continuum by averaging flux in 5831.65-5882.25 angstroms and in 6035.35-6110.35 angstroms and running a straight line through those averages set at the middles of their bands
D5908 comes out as 1.4 angstroms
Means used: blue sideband 4.51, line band 4.31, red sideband 4.62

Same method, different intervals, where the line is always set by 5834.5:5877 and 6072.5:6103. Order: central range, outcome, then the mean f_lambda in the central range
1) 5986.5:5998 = -0.2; 4.62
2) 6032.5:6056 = -0.3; 4.64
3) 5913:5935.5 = 0.2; 4.49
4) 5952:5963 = 0.1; 4.5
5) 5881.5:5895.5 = 1.9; 3.9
